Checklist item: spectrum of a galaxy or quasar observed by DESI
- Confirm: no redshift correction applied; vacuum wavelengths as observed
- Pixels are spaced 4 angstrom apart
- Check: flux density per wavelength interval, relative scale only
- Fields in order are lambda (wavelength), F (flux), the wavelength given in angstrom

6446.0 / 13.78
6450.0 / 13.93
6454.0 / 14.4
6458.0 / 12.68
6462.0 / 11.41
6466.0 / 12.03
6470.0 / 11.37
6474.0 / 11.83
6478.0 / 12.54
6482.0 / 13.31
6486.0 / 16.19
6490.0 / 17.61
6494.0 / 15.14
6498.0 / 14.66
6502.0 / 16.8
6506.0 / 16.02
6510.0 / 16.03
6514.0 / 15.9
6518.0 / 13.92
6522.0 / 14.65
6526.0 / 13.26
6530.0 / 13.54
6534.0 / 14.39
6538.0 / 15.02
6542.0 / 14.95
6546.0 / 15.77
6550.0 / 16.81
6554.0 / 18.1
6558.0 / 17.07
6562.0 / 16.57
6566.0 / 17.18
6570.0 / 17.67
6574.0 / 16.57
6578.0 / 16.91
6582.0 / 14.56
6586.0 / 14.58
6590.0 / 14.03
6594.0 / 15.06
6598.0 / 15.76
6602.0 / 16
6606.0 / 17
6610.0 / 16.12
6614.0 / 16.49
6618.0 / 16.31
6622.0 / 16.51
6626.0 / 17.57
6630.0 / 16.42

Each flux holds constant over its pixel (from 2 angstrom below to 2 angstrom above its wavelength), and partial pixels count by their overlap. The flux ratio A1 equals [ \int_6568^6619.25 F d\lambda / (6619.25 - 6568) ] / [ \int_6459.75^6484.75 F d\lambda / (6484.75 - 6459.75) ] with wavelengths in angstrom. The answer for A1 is 1.30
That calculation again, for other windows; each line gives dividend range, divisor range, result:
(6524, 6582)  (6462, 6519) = 1.10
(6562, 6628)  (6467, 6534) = 1.11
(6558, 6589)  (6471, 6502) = 1.12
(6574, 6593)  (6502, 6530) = 1.01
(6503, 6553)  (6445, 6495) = 1.12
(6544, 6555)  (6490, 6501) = 1.08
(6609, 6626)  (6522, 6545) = 1.15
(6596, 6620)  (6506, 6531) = 1.11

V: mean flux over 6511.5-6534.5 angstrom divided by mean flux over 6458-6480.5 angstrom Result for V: 1.20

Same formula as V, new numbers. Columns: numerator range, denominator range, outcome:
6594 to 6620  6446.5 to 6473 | 1.28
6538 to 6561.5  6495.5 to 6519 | 1.05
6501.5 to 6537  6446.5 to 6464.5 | 1.13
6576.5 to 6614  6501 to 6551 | 1.03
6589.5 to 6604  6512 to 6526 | 1.05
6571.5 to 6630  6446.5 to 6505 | 1.15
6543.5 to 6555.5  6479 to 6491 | 1.10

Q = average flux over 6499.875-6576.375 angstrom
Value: 15.8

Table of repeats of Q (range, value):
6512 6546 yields 14.5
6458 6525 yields 14.3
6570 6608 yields 15.7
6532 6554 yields 15.6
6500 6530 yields 15.1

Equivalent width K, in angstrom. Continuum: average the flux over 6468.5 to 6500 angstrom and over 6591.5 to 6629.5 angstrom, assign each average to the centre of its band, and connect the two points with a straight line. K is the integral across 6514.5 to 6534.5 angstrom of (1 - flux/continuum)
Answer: 1.0 angstrom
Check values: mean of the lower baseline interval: 14.1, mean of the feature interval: 14.1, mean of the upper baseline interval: 16.3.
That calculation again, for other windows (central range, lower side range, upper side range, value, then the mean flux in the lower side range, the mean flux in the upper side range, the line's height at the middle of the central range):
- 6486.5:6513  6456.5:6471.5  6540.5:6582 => -4.7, 11.9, 16.7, 13.6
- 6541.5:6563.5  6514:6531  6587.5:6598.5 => -3.4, 14.1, 14.8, 14.4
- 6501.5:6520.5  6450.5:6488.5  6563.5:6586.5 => -1.8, 13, 16.4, 14.3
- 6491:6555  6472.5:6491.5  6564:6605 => -1.7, 14.3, 15.9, 14.9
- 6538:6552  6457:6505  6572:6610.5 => -0.8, 13.9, 15.6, 14.9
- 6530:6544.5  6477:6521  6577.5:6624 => 0.8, 15.3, 15.7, 15.5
